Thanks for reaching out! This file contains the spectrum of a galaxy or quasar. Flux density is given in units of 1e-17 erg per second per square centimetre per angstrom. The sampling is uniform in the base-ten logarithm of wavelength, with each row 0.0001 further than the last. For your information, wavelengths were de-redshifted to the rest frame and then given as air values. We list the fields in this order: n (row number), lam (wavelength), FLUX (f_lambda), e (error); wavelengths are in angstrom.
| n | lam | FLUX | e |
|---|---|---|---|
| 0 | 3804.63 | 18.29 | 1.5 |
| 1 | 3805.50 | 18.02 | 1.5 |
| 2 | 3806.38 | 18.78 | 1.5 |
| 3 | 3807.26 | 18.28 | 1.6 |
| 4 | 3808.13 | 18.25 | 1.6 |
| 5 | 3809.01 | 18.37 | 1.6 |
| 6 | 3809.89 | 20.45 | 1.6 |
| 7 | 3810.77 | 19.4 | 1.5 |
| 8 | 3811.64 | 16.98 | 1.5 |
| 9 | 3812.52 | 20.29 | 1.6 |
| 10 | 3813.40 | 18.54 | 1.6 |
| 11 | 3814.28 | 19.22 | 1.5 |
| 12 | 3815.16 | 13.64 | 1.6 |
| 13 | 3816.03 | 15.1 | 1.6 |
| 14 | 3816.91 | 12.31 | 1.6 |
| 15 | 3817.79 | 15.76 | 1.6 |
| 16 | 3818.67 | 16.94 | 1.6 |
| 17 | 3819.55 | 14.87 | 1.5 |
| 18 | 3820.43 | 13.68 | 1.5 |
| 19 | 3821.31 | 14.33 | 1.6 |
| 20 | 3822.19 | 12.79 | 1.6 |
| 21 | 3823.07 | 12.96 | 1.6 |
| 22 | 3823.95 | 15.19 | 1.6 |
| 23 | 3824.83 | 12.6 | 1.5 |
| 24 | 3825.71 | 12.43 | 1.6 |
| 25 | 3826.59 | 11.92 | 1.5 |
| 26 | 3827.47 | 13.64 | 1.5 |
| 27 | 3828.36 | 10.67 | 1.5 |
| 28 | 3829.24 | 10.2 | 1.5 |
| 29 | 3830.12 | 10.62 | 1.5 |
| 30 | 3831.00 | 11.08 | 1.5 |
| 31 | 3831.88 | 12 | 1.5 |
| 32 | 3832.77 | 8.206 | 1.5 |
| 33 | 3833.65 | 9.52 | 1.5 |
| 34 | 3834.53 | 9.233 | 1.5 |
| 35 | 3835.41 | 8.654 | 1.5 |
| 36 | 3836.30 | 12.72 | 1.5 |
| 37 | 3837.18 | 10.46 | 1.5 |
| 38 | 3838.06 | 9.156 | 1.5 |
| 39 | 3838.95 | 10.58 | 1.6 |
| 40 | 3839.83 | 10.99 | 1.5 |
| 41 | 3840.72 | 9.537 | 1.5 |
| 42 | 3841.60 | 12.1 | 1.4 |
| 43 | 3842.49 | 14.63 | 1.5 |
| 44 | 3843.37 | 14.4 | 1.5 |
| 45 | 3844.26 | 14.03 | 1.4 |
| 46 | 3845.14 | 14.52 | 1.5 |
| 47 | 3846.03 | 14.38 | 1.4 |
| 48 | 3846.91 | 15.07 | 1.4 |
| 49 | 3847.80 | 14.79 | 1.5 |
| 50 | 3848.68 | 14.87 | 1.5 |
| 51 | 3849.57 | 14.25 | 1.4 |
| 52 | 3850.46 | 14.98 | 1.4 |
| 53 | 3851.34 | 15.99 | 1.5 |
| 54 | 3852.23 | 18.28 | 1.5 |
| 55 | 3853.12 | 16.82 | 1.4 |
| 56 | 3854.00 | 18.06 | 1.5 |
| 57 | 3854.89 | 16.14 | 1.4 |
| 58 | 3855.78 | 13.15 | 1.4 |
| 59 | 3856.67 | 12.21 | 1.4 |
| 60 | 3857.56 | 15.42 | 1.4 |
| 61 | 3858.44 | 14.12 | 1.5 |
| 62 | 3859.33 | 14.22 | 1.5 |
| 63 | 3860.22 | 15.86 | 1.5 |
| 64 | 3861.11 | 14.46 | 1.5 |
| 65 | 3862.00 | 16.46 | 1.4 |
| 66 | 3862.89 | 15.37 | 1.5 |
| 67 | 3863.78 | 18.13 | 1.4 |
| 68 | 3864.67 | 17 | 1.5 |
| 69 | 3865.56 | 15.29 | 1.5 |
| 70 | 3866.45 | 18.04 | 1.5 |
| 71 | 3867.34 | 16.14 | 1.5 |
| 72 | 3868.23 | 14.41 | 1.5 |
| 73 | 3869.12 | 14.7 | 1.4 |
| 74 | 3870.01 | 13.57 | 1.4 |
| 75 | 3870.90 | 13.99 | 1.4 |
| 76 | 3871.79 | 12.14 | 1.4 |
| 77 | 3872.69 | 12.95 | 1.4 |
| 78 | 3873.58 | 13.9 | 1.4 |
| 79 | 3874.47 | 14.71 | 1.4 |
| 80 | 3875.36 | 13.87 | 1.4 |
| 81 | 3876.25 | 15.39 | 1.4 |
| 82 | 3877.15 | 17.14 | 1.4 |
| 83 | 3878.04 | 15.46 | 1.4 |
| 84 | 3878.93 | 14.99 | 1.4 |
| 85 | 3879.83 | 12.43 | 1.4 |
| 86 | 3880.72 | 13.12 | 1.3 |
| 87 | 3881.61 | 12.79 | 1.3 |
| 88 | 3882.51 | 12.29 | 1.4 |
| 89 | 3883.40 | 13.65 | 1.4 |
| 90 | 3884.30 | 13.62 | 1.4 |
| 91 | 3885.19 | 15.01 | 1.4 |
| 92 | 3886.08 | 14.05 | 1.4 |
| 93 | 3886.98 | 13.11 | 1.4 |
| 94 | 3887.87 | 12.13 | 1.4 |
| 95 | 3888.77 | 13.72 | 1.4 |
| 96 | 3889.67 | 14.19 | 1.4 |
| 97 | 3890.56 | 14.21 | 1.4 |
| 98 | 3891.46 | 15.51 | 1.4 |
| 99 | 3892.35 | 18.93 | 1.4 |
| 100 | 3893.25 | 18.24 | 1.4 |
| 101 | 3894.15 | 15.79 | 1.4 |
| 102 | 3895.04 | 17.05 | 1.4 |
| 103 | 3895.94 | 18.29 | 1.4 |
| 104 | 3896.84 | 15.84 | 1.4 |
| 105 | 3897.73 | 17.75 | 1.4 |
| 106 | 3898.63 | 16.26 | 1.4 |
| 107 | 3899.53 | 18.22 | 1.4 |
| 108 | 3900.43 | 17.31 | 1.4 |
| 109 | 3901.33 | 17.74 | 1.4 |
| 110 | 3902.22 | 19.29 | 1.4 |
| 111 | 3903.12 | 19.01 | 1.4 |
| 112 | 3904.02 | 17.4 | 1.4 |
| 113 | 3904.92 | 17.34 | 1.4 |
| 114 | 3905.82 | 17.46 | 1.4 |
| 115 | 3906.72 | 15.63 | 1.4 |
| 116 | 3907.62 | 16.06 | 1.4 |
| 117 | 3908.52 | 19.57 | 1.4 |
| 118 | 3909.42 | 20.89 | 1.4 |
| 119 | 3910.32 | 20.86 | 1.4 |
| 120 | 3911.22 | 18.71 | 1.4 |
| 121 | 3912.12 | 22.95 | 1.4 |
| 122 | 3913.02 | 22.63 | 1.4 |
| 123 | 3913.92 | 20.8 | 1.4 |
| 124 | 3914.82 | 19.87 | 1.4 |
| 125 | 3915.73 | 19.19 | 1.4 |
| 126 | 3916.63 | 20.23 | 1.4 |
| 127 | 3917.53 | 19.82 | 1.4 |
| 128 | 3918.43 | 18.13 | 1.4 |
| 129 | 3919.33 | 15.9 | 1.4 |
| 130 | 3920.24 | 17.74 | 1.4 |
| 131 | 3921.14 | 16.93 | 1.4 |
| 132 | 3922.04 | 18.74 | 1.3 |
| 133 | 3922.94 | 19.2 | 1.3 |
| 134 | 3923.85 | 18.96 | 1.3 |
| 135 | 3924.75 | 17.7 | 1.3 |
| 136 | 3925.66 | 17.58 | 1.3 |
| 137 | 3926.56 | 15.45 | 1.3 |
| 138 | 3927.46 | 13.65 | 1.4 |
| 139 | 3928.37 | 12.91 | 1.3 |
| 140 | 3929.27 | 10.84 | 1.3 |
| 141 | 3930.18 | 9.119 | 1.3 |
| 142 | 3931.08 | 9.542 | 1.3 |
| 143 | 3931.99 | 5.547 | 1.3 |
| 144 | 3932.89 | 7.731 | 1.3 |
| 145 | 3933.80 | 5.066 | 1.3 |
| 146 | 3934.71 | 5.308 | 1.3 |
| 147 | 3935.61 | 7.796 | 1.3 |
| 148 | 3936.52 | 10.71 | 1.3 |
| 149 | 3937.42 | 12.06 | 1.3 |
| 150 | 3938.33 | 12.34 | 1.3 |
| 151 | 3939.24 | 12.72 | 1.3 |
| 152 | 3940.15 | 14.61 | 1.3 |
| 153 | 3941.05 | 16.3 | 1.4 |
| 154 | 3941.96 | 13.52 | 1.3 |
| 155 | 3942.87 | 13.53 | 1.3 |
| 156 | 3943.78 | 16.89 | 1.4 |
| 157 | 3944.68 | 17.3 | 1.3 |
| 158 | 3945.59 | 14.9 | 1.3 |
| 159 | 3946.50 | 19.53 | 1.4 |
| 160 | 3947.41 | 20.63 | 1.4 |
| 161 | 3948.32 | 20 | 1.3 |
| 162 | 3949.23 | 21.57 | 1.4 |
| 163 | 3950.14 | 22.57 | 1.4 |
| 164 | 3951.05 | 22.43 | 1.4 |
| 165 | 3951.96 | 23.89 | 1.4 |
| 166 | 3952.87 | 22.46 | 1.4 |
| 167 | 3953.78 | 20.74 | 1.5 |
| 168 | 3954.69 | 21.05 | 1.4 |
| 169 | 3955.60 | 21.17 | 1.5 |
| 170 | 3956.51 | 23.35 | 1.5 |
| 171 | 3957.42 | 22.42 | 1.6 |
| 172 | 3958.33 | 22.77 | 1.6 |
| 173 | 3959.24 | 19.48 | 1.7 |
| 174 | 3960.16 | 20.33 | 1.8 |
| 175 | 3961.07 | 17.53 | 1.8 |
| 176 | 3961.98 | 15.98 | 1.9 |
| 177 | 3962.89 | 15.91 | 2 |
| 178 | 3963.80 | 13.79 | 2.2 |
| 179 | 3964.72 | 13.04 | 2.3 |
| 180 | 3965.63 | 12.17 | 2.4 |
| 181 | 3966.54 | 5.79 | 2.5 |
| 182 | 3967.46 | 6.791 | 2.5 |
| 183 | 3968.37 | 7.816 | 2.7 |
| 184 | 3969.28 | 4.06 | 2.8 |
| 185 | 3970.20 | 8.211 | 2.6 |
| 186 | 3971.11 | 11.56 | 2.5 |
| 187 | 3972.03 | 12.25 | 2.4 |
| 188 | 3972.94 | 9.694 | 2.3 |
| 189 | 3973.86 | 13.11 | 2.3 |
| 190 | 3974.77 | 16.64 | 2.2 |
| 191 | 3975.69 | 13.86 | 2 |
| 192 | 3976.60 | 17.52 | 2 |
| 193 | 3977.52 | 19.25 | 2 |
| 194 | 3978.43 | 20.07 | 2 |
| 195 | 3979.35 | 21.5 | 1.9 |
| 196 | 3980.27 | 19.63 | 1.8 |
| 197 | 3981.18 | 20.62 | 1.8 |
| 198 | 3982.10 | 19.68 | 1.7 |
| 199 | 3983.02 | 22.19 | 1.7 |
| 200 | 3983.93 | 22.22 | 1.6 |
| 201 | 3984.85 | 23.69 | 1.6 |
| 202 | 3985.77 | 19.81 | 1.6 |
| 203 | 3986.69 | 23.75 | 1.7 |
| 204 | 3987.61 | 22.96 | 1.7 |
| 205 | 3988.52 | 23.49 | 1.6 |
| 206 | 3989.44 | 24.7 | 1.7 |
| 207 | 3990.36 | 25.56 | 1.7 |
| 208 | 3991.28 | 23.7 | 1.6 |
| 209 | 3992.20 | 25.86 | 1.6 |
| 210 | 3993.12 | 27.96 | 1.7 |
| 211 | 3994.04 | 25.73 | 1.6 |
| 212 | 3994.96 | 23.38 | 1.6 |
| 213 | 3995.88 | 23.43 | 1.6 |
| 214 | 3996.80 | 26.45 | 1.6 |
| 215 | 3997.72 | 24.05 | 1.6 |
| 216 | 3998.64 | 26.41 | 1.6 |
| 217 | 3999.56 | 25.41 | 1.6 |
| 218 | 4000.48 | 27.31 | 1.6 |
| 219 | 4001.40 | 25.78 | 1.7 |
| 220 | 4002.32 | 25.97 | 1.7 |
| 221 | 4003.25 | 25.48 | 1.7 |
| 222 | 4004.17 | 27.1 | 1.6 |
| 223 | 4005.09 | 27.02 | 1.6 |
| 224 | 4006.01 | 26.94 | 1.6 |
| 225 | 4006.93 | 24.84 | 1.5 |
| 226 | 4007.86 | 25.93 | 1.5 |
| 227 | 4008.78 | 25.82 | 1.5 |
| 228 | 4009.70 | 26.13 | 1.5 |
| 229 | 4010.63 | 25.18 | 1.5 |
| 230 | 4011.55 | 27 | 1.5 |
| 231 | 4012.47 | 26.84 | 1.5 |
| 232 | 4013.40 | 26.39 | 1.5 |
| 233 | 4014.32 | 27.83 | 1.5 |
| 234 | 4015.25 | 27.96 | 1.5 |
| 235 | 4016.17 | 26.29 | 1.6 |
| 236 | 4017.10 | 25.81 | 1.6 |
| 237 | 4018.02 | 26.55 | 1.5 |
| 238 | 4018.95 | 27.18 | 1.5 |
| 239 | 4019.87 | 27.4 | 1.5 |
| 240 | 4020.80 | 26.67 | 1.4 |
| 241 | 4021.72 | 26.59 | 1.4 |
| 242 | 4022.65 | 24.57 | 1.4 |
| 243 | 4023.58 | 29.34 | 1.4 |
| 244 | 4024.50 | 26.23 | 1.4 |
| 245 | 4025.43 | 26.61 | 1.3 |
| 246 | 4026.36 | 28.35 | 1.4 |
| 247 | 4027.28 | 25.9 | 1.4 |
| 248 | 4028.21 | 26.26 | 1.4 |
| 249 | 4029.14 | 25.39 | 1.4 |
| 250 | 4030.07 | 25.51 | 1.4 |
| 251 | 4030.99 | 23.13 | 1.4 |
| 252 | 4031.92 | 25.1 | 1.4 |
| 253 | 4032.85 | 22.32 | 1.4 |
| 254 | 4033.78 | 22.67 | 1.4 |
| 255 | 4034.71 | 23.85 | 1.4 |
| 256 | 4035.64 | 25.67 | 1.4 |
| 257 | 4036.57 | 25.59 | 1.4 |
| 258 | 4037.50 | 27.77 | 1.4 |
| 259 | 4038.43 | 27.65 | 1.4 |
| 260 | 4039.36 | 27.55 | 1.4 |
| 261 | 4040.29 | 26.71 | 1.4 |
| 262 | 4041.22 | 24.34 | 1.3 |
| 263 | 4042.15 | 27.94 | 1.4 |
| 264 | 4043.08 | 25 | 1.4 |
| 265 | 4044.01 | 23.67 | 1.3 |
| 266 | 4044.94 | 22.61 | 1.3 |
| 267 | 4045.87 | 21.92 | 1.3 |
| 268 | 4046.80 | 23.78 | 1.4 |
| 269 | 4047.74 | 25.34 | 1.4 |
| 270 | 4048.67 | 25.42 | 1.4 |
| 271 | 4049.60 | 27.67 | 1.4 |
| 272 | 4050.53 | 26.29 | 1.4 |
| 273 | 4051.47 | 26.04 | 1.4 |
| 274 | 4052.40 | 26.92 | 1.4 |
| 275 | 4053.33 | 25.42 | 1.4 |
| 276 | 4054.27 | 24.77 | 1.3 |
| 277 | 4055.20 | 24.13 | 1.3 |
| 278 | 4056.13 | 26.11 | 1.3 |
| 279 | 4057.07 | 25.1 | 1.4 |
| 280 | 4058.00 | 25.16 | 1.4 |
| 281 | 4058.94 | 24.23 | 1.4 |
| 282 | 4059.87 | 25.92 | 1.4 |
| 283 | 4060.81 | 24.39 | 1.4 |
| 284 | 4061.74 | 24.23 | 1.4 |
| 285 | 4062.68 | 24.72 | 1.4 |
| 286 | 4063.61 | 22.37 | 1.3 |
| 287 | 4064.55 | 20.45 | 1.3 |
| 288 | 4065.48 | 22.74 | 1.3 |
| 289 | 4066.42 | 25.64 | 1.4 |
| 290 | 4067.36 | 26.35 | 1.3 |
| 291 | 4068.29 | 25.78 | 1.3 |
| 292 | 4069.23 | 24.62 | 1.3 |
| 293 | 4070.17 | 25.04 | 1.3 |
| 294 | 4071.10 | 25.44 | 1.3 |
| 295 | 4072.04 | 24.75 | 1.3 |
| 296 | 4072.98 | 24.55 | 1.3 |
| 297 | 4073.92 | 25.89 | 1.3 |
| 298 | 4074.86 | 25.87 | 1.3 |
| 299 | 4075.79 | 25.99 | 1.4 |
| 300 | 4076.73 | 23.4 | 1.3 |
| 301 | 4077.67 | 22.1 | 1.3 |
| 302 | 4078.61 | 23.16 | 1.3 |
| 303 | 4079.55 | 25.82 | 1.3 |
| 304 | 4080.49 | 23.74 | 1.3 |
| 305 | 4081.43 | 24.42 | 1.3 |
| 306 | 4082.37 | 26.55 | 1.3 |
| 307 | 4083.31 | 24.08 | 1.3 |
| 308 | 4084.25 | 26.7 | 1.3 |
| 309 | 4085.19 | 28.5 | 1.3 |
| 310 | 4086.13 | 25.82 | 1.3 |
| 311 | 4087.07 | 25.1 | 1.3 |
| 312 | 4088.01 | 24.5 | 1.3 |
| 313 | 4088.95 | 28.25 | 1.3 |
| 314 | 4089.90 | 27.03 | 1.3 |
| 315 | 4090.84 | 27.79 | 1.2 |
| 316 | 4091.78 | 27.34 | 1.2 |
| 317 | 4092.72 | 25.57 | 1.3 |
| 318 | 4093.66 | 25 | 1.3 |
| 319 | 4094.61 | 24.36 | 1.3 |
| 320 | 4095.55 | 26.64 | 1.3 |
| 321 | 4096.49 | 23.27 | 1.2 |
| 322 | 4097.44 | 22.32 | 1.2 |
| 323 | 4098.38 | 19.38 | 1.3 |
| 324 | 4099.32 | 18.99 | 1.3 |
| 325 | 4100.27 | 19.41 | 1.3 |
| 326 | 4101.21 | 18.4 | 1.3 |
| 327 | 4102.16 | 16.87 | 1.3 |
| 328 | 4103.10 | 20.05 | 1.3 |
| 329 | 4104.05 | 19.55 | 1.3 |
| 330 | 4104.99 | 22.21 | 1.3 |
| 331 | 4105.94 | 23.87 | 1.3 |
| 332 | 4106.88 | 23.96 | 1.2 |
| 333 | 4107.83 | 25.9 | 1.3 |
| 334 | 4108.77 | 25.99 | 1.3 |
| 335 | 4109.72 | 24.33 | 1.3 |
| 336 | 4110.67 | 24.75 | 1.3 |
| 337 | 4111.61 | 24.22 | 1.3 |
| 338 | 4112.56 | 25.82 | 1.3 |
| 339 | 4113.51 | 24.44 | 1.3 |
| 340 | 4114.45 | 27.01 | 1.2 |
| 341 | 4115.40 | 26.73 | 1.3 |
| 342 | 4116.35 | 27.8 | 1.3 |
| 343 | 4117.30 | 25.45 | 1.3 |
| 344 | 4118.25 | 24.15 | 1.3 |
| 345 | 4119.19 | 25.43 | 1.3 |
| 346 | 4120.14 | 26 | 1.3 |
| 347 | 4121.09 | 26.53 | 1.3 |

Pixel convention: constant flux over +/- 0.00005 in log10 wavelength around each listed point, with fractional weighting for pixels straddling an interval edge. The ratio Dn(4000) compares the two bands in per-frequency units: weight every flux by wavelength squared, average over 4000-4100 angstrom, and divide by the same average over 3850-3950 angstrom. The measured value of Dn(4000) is 1.75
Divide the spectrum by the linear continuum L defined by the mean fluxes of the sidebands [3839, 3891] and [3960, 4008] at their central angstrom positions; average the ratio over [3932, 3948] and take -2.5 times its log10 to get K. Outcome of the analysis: 0.36 mag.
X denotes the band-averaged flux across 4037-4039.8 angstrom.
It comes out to 27.6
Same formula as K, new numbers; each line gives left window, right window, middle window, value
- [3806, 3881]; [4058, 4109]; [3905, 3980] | 0.14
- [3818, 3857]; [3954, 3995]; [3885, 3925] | -0.13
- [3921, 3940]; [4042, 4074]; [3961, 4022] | -0.15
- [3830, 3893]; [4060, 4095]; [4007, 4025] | -0.21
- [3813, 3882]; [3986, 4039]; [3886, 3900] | 0.09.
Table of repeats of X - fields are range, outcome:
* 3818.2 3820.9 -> 15.1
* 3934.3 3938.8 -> 9.7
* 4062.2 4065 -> 22.5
